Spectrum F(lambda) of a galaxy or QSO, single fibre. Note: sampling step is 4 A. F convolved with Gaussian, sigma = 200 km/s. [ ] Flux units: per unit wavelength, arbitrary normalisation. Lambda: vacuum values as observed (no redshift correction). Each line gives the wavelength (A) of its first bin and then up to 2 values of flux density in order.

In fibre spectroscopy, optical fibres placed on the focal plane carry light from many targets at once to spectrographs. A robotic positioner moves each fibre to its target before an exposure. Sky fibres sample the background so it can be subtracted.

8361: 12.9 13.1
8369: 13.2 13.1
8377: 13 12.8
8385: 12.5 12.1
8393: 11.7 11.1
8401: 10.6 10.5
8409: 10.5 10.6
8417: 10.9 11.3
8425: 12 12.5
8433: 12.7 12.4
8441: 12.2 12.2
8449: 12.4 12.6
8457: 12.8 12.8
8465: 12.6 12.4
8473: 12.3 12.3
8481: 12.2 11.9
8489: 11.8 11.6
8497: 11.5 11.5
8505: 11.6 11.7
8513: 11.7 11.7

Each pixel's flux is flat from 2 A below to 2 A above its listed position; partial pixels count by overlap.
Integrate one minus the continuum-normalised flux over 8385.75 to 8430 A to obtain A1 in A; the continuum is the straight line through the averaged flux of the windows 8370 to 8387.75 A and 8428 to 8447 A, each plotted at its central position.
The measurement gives 4.76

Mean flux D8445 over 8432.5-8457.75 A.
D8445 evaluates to 12.4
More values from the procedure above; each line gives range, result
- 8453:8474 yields 12.6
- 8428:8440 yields 12.5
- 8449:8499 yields 12.2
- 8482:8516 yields 11.7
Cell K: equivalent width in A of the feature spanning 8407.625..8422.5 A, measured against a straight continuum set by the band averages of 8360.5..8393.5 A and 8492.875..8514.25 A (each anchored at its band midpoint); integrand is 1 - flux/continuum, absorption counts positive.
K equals 1.89 A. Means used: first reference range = 12.7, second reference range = 11.6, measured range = 10.8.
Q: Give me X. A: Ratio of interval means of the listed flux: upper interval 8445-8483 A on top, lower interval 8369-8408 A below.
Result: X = 1.0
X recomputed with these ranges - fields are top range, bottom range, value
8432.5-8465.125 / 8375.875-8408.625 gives 1.07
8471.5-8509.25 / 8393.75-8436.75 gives 1.05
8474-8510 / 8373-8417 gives 1.02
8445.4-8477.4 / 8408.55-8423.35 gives 1.15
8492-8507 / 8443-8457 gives 0.93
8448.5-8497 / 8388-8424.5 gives 1.11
